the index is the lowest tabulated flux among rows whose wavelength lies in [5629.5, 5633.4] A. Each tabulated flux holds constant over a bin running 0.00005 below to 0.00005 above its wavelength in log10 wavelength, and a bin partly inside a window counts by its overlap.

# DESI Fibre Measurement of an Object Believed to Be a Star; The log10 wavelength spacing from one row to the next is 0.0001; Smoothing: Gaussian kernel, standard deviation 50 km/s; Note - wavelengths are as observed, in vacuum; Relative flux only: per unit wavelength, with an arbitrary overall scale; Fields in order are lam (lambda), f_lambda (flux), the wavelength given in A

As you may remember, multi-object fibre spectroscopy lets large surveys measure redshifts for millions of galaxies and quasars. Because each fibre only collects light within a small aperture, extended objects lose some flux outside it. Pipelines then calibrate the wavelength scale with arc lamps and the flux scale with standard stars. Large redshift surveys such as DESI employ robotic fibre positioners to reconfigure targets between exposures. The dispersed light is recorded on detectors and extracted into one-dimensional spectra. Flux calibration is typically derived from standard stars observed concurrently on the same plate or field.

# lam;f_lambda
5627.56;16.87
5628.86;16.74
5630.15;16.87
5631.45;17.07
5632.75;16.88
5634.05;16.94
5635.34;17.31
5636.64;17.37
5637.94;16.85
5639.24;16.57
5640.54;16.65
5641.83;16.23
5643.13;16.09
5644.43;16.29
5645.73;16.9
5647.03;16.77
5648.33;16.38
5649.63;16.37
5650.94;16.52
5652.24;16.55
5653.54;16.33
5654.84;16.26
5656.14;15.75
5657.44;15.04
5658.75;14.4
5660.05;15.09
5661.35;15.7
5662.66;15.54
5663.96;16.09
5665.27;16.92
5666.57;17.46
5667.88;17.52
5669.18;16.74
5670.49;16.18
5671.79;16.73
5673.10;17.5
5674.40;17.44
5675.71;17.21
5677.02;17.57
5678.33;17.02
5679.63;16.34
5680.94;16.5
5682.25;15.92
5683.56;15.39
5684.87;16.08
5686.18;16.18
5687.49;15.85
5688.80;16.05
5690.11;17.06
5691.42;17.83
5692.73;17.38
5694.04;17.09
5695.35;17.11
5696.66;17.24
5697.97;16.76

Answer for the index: 16.87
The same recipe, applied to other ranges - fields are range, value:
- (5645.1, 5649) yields 16.38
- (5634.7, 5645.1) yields 16.09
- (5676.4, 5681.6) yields 16.34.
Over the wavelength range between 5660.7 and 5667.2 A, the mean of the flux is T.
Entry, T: 16.3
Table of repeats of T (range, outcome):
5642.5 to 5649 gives 16.5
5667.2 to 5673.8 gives 17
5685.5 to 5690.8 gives 16.3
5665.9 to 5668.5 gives 17.5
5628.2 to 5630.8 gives 16.8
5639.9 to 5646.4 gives 16.5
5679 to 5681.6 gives 16.4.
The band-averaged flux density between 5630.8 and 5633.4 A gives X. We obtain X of 16.9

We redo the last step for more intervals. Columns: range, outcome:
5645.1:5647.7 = 16.8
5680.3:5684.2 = 15.9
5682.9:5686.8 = 15.9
